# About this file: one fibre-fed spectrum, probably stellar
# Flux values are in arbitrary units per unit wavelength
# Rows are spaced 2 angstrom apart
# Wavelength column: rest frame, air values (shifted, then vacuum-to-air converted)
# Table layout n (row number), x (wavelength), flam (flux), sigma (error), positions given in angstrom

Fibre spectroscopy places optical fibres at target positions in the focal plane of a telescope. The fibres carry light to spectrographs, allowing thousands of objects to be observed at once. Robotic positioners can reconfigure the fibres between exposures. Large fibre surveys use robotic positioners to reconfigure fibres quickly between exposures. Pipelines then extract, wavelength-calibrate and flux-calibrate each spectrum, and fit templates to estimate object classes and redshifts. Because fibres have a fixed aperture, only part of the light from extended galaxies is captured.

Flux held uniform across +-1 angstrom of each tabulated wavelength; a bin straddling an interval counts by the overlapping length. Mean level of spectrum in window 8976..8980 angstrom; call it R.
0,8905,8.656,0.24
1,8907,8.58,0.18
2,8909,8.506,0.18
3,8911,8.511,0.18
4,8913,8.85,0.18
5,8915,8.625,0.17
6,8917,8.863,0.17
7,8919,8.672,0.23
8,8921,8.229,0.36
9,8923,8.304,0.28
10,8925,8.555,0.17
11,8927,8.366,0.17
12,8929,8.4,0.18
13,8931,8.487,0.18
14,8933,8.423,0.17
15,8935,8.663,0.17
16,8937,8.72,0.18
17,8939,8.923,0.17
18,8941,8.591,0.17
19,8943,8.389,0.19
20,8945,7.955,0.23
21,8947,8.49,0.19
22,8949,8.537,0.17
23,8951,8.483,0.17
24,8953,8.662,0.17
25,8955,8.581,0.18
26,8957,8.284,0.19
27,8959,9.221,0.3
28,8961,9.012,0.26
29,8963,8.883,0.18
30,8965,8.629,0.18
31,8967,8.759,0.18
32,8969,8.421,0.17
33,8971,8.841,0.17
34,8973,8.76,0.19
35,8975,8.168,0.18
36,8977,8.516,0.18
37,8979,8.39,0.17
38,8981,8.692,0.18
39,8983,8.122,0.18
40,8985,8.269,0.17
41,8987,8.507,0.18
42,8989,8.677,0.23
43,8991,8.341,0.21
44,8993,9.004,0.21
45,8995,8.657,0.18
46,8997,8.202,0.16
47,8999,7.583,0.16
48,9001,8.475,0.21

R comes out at 8.45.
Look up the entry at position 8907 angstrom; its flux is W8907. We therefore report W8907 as 8.58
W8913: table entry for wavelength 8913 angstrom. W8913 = 8.85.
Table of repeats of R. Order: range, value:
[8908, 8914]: 8.62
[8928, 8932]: 8.44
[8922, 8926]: 8.43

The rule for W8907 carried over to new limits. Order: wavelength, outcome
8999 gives 7.583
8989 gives 8.677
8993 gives 9.004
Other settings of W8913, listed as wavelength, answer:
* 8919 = 8.672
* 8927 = 8.366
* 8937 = 8.72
